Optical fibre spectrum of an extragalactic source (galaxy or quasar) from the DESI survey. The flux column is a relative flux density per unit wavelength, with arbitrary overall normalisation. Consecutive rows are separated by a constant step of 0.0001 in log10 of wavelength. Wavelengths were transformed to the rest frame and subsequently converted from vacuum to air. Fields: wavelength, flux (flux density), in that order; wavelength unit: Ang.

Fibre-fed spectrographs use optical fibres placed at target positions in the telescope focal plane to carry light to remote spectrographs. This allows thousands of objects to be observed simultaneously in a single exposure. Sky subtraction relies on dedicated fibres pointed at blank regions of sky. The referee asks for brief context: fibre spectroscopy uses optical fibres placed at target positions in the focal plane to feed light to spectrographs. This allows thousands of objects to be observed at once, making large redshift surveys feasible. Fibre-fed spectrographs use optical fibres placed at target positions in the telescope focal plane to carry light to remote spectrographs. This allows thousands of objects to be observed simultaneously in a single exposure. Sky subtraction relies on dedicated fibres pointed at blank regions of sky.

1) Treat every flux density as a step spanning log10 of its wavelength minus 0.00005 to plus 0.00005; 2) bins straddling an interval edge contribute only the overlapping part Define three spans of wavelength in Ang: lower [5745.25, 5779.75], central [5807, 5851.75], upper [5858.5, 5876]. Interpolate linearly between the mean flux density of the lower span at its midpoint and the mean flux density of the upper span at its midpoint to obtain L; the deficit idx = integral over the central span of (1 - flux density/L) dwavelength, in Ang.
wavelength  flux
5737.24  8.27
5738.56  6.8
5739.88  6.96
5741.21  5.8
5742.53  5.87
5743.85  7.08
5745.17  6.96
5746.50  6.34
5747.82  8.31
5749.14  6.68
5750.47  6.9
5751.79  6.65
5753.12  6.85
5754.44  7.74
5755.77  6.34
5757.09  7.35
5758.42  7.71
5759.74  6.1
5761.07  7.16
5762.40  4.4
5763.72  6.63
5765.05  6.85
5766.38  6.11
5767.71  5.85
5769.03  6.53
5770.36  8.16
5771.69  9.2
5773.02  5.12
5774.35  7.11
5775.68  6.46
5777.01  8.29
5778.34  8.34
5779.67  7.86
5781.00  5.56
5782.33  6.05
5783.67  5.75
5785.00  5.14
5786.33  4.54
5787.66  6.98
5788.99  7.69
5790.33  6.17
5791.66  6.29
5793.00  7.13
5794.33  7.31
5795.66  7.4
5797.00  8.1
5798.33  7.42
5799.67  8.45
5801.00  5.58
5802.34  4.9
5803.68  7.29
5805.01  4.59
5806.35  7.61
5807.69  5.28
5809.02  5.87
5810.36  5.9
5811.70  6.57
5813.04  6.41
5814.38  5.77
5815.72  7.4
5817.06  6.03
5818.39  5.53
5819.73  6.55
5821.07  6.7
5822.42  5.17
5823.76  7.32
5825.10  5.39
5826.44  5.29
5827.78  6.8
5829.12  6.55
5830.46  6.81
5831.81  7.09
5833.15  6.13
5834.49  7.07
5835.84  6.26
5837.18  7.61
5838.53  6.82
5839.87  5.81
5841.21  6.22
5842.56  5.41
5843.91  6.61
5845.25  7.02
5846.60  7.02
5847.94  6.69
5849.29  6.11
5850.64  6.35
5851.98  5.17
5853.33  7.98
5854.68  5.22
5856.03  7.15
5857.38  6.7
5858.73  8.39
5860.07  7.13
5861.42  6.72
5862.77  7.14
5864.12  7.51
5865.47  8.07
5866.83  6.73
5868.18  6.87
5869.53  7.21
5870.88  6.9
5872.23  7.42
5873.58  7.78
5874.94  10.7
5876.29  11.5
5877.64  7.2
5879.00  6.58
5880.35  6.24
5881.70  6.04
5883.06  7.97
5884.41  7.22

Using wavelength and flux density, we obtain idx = 6.40 Ang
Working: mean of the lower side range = 6.95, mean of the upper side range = 7.65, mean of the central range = 6.34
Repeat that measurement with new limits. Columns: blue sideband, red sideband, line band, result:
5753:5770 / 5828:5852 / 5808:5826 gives 1.0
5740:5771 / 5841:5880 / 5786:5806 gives 0.5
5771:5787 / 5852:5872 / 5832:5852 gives 1.4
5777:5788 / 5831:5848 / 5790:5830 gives 0.3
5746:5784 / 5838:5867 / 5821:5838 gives 0.7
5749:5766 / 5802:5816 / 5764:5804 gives -2.3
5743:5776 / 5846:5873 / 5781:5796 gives 1.1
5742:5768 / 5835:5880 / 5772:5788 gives 0.7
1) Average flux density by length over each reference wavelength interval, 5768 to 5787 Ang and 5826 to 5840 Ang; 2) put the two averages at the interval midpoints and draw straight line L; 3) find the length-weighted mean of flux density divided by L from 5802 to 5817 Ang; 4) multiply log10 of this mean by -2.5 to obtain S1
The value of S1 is 0.08 mag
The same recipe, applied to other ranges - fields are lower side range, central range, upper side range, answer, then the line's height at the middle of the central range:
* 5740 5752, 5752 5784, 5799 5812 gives -0.046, 6.54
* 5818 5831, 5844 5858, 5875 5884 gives 0.069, 6.98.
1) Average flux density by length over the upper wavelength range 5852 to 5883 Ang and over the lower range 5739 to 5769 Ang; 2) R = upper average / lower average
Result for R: 1.1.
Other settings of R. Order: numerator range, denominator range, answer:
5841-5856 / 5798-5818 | 1.01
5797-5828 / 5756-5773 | 0.93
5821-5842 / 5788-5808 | 0.95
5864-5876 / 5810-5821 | 1.24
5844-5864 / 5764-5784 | 0.98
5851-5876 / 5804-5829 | 1.19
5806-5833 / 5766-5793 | 0.94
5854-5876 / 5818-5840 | 1.15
